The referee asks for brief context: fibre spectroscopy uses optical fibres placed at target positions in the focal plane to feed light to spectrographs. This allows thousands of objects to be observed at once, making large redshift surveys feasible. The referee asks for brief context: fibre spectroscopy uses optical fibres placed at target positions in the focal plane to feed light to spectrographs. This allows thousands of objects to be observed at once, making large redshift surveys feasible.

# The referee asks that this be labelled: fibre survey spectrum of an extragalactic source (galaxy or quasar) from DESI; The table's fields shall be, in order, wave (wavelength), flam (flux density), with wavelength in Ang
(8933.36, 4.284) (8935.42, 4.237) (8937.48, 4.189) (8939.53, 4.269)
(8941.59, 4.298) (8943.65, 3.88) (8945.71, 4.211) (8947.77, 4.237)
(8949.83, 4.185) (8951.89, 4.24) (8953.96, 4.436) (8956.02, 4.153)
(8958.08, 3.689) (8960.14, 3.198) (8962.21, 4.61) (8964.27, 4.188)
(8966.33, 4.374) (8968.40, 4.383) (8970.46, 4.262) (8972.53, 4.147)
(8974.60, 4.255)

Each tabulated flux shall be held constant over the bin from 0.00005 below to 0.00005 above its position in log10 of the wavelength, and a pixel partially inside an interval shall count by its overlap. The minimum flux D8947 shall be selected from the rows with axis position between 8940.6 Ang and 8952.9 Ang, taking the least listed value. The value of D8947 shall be 3.88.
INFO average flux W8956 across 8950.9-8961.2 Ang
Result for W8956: 3.94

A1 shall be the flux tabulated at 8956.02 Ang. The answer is 4.153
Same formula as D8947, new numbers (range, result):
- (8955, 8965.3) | 3.198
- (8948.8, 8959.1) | 3.689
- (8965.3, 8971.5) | 4.262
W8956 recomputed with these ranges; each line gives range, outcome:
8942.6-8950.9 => 4.13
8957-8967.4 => 4.01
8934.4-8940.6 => 4.24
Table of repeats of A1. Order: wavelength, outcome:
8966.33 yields 4.374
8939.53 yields 4.269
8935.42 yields 4.237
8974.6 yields 4.255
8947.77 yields 4.237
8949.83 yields 4.185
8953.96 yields 4.436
